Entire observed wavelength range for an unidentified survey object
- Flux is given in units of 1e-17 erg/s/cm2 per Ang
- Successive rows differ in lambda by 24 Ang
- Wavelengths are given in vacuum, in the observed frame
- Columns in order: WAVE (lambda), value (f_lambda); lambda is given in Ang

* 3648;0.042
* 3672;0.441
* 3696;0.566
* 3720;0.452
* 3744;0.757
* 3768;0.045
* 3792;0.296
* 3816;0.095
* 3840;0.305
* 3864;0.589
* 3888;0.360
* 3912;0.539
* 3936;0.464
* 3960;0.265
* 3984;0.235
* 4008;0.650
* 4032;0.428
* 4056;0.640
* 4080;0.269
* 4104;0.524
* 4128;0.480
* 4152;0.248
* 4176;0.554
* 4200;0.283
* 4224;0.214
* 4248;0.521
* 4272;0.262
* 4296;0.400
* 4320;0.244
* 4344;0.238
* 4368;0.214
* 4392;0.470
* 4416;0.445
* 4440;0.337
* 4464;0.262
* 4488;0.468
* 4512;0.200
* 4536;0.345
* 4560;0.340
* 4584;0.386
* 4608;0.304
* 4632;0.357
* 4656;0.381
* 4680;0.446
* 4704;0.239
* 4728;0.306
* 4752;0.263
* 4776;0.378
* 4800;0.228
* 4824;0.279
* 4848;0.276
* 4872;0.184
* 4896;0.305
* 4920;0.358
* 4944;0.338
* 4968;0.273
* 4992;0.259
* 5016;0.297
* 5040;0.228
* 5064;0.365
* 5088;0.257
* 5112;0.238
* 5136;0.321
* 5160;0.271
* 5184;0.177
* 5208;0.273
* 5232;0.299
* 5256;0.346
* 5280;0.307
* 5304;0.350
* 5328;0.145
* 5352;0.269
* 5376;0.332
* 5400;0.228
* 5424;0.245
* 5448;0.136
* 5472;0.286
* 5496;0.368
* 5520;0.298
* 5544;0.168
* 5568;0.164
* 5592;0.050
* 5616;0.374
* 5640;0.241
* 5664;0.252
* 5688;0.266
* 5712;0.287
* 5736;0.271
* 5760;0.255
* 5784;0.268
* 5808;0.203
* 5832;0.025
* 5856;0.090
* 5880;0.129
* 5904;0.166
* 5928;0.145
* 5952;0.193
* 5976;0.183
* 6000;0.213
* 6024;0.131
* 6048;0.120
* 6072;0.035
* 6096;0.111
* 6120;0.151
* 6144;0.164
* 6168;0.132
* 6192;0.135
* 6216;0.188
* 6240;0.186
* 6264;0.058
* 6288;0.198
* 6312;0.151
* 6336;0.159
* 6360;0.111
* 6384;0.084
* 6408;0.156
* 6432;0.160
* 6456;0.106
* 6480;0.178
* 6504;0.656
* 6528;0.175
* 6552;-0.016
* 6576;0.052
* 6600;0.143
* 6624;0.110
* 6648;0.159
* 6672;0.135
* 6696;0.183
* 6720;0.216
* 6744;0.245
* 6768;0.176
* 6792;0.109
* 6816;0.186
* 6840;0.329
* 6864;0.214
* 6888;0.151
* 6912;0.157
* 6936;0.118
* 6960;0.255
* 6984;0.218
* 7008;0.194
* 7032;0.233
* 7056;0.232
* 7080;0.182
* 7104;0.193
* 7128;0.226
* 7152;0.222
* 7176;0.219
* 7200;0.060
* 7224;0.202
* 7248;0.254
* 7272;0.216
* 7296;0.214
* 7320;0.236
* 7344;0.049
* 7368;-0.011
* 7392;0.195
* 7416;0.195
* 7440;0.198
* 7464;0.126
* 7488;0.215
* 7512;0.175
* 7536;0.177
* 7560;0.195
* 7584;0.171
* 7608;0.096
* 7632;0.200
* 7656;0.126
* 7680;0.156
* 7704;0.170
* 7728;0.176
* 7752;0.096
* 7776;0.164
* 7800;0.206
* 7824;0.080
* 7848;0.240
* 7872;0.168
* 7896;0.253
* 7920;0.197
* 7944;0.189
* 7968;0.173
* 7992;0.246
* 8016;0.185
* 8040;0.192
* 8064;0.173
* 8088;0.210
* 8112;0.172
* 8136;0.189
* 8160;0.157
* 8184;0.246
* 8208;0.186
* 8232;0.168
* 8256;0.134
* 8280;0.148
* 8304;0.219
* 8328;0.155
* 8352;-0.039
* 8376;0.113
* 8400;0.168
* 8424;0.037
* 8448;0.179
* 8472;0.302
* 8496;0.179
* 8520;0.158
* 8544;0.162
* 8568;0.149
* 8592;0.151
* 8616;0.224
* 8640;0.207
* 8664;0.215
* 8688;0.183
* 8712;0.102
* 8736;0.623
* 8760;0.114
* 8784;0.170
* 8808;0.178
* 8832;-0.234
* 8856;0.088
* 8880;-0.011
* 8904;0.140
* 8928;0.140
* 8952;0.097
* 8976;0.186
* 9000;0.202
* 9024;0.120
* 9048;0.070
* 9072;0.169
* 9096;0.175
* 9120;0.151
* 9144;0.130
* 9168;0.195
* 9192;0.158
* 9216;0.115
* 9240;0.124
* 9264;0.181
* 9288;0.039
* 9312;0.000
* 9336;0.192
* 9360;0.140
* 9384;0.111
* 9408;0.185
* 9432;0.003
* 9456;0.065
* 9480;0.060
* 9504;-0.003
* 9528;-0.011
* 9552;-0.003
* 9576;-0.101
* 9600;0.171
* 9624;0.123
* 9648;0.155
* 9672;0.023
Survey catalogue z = 0.74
